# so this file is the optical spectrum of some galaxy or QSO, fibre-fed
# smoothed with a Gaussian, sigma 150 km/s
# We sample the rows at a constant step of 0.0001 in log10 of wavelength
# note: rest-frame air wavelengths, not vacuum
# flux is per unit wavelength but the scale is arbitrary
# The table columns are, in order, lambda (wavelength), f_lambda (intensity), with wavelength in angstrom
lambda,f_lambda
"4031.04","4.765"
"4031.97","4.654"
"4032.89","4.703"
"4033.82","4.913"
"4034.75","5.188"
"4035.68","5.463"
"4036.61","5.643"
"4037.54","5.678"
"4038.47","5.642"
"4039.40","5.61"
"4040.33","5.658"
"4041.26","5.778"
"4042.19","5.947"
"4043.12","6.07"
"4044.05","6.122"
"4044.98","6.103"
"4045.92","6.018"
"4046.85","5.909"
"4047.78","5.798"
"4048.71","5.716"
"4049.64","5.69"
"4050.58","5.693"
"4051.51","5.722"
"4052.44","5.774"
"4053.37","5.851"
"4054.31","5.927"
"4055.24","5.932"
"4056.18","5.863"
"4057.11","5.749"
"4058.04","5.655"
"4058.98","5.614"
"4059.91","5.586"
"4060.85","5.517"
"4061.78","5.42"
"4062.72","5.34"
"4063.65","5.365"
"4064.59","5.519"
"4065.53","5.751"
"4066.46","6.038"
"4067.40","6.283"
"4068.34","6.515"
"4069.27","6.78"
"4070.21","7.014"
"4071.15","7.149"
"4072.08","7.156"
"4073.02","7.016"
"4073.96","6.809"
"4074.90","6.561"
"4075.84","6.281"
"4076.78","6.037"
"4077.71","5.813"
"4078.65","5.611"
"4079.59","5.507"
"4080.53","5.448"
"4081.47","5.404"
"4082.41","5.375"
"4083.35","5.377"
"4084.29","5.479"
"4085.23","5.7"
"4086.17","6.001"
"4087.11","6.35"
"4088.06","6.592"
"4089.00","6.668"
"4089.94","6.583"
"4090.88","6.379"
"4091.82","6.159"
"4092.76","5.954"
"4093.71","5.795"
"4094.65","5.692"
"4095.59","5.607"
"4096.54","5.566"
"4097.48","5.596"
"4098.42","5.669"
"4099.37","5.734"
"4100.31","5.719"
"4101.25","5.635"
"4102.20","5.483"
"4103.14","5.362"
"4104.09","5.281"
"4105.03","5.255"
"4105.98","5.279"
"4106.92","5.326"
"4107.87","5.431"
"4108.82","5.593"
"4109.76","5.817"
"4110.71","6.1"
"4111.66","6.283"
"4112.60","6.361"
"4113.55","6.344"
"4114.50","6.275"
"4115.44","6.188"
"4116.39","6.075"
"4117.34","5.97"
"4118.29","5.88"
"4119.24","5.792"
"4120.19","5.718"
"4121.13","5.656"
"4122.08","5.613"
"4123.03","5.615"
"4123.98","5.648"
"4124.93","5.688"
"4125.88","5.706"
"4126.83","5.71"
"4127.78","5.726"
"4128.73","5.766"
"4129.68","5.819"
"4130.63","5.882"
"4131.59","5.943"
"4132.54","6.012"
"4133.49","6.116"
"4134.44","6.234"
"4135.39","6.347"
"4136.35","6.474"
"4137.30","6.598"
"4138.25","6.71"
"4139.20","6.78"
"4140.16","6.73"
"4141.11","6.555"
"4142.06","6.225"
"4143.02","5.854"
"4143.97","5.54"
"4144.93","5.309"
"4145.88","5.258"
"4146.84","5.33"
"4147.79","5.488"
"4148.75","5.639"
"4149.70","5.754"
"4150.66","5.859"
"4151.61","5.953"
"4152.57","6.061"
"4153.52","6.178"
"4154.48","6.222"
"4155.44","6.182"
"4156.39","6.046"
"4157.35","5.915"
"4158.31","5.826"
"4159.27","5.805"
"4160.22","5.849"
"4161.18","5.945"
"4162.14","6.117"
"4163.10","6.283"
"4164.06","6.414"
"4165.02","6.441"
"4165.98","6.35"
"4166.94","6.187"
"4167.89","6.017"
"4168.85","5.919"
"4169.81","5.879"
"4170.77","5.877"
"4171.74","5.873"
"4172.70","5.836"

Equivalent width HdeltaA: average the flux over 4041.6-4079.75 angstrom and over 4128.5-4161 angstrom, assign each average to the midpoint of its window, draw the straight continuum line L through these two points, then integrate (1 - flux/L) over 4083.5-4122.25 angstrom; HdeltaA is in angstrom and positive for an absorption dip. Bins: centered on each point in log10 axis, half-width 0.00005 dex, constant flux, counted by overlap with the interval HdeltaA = 1.0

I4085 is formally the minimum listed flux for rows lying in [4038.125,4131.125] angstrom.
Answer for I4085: 5.255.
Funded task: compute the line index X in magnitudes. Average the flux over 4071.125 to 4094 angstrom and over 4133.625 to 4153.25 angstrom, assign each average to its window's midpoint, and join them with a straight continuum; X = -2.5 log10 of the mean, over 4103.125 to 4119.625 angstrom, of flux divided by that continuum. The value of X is 0.05 mag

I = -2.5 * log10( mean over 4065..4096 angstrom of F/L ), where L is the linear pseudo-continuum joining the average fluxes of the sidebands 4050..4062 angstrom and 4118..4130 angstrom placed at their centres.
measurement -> -0.08 mag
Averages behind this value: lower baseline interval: 5.72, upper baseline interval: 5.72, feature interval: 6.15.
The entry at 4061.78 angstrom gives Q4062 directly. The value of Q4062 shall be 5.42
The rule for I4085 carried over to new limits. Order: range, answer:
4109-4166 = 5.258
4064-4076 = 5.519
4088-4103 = 5.483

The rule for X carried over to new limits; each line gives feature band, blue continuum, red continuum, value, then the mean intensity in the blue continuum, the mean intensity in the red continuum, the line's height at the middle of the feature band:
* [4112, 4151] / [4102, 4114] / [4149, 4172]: -0.02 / 5.69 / 6.04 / 5.85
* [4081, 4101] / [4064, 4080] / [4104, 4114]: 0.03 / 6.34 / 5.75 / 6.04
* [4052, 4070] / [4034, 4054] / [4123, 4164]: -0.01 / 5.75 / 5.98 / 5.79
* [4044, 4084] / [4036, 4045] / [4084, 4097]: 0.00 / 5.81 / 6.04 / 5.92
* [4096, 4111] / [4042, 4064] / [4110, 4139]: 0.07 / 5.77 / 6.01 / 5.94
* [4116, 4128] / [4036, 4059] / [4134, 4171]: 0.04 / 5.81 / 6.06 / 5.98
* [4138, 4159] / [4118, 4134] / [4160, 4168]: 0.01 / 5.78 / 6.2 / 6.03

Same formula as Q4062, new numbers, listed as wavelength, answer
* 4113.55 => 6.344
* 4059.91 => 5.586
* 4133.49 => 6.116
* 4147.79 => 5.488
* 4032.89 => 4.703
